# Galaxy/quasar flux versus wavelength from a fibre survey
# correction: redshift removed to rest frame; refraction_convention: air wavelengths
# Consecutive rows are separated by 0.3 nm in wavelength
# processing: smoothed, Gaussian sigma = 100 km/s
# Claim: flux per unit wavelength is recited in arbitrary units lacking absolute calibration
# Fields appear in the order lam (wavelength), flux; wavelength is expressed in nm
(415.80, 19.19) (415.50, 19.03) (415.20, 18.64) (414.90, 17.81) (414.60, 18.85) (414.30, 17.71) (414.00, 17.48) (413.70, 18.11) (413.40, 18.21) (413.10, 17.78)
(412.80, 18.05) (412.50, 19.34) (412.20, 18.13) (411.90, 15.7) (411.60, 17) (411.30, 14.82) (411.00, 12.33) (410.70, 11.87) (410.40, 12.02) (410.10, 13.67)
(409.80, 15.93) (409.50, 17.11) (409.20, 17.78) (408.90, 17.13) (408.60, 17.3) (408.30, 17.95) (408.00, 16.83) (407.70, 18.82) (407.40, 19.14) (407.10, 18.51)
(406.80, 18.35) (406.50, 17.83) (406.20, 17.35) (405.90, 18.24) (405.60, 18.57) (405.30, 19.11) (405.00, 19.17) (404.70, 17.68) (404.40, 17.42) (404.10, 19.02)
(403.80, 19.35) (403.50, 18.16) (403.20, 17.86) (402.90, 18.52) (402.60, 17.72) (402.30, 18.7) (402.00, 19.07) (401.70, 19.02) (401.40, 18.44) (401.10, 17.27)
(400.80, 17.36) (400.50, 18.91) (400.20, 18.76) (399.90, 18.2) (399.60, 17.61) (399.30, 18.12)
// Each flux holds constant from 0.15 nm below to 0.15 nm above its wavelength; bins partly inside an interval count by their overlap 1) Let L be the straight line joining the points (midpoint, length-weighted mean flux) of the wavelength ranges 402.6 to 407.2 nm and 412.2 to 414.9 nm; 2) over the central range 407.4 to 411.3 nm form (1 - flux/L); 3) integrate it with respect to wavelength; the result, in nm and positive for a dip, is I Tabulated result 0.517 nm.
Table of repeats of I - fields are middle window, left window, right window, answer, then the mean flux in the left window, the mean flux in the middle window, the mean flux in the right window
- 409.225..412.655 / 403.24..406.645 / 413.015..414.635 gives 0.52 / 18.3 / 15.4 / 18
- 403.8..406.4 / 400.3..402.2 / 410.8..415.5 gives -0.05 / 18.4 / 18.4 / 17.3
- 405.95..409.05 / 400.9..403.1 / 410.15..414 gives -0.15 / 18.4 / 17.9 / 16.1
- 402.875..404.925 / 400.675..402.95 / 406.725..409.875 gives -0.02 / 18.3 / 18.3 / 17.7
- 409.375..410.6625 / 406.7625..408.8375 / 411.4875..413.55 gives 0.25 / 18.1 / 14.4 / 17.8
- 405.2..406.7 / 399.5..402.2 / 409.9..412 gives -0.20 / 18.3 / 18.2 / 13.9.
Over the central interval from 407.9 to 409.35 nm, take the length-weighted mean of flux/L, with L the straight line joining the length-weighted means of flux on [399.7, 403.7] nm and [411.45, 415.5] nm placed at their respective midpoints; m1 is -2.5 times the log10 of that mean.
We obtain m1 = 0.04 mag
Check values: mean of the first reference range 18.3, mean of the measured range 17.4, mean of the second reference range 17.9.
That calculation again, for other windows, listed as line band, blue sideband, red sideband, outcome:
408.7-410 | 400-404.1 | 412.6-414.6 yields 0.08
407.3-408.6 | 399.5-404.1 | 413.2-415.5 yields 0.01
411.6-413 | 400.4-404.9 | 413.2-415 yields 0.02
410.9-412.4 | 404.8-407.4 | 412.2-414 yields 0.15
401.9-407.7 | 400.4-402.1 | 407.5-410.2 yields -0.04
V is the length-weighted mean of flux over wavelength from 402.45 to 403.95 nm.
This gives 18.3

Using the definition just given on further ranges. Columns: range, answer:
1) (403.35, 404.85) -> 18.3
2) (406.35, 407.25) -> 18.2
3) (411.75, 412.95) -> 17.8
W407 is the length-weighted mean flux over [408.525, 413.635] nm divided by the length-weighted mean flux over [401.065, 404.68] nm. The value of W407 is 0.88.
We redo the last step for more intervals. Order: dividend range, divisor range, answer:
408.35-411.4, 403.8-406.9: 0.82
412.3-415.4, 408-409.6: 1.05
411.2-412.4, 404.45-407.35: 0.91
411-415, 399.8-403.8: 0.95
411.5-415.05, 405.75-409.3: 1.00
